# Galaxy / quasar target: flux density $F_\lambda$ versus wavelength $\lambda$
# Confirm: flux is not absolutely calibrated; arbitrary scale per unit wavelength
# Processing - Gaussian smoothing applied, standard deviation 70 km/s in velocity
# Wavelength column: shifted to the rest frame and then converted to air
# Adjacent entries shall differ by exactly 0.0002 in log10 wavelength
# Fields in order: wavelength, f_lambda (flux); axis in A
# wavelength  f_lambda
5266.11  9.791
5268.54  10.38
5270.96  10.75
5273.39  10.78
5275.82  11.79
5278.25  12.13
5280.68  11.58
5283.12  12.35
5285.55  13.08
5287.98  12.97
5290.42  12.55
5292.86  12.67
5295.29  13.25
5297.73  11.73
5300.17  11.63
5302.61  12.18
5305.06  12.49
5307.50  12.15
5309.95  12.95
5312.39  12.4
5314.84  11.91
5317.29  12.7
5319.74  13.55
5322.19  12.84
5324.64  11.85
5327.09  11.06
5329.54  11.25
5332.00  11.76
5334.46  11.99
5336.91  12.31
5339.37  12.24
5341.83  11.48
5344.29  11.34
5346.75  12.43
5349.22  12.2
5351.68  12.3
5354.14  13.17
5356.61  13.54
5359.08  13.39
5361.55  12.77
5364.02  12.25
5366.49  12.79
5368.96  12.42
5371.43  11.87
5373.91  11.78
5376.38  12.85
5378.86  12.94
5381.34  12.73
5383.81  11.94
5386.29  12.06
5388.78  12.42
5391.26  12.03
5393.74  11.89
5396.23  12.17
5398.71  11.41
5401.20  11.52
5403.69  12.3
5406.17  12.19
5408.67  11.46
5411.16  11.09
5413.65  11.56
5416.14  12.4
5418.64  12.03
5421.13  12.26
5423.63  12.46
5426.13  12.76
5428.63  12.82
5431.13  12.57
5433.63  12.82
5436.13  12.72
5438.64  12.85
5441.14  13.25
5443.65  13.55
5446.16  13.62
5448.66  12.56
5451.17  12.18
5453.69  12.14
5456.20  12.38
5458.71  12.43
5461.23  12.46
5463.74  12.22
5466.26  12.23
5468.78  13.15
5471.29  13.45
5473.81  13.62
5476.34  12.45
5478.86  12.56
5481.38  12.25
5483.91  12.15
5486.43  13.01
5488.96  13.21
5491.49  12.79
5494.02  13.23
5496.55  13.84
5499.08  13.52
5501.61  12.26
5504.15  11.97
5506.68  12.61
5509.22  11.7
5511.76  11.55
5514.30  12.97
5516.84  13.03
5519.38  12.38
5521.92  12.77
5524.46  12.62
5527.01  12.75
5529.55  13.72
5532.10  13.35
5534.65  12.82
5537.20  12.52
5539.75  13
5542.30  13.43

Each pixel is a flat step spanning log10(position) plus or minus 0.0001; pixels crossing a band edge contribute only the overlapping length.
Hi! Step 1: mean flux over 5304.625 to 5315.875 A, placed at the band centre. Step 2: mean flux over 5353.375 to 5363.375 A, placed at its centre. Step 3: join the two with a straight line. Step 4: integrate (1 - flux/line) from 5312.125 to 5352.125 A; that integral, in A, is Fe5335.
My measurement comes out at 2.0 A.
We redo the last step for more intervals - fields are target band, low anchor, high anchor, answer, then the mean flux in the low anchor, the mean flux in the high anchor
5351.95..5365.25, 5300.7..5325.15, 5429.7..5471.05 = -0.4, 12.5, 12.7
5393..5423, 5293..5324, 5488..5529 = 1.7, 12.5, 12.7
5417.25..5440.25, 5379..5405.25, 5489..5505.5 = -0.4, 12.1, 13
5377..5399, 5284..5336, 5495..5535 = 0.5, 12.3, 12.7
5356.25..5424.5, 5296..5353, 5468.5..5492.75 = 1.2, 12.1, 12.9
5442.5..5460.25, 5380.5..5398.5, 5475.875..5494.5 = -0.3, 12.1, 12.7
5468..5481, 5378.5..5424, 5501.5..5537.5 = -0.6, 12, 12.6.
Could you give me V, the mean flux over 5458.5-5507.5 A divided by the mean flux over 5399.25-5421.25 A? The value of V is 1.08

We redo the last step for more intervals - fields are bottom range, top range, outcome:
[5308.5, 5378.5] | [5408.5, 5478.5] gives 1.02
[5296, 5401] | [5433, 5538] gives 1.04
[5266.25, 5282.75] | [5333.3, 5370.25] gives 1.11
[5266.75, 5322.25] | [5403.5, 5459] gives 1.02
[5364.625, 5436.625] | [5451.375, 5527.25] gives 1.04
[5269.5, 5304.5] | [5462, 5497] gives 1.06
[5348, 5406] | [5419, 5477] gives 1.03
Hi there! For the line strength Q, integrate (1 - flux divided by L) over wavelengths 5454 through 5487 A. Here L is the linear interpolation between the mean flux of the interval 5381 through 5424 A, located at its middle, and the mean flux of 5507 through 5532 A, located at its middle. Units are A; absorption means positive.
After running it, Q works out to -0.7 A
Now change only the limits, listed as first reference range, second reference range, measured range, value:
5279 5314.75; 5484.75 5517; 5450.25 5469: 0.45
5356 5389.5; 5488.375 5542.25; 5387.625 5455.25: 1.56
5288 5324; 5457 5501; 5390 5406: 0.98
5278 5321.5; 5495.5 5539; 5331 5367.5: 0.38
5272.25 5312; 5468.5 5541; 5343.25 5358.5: -0.16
